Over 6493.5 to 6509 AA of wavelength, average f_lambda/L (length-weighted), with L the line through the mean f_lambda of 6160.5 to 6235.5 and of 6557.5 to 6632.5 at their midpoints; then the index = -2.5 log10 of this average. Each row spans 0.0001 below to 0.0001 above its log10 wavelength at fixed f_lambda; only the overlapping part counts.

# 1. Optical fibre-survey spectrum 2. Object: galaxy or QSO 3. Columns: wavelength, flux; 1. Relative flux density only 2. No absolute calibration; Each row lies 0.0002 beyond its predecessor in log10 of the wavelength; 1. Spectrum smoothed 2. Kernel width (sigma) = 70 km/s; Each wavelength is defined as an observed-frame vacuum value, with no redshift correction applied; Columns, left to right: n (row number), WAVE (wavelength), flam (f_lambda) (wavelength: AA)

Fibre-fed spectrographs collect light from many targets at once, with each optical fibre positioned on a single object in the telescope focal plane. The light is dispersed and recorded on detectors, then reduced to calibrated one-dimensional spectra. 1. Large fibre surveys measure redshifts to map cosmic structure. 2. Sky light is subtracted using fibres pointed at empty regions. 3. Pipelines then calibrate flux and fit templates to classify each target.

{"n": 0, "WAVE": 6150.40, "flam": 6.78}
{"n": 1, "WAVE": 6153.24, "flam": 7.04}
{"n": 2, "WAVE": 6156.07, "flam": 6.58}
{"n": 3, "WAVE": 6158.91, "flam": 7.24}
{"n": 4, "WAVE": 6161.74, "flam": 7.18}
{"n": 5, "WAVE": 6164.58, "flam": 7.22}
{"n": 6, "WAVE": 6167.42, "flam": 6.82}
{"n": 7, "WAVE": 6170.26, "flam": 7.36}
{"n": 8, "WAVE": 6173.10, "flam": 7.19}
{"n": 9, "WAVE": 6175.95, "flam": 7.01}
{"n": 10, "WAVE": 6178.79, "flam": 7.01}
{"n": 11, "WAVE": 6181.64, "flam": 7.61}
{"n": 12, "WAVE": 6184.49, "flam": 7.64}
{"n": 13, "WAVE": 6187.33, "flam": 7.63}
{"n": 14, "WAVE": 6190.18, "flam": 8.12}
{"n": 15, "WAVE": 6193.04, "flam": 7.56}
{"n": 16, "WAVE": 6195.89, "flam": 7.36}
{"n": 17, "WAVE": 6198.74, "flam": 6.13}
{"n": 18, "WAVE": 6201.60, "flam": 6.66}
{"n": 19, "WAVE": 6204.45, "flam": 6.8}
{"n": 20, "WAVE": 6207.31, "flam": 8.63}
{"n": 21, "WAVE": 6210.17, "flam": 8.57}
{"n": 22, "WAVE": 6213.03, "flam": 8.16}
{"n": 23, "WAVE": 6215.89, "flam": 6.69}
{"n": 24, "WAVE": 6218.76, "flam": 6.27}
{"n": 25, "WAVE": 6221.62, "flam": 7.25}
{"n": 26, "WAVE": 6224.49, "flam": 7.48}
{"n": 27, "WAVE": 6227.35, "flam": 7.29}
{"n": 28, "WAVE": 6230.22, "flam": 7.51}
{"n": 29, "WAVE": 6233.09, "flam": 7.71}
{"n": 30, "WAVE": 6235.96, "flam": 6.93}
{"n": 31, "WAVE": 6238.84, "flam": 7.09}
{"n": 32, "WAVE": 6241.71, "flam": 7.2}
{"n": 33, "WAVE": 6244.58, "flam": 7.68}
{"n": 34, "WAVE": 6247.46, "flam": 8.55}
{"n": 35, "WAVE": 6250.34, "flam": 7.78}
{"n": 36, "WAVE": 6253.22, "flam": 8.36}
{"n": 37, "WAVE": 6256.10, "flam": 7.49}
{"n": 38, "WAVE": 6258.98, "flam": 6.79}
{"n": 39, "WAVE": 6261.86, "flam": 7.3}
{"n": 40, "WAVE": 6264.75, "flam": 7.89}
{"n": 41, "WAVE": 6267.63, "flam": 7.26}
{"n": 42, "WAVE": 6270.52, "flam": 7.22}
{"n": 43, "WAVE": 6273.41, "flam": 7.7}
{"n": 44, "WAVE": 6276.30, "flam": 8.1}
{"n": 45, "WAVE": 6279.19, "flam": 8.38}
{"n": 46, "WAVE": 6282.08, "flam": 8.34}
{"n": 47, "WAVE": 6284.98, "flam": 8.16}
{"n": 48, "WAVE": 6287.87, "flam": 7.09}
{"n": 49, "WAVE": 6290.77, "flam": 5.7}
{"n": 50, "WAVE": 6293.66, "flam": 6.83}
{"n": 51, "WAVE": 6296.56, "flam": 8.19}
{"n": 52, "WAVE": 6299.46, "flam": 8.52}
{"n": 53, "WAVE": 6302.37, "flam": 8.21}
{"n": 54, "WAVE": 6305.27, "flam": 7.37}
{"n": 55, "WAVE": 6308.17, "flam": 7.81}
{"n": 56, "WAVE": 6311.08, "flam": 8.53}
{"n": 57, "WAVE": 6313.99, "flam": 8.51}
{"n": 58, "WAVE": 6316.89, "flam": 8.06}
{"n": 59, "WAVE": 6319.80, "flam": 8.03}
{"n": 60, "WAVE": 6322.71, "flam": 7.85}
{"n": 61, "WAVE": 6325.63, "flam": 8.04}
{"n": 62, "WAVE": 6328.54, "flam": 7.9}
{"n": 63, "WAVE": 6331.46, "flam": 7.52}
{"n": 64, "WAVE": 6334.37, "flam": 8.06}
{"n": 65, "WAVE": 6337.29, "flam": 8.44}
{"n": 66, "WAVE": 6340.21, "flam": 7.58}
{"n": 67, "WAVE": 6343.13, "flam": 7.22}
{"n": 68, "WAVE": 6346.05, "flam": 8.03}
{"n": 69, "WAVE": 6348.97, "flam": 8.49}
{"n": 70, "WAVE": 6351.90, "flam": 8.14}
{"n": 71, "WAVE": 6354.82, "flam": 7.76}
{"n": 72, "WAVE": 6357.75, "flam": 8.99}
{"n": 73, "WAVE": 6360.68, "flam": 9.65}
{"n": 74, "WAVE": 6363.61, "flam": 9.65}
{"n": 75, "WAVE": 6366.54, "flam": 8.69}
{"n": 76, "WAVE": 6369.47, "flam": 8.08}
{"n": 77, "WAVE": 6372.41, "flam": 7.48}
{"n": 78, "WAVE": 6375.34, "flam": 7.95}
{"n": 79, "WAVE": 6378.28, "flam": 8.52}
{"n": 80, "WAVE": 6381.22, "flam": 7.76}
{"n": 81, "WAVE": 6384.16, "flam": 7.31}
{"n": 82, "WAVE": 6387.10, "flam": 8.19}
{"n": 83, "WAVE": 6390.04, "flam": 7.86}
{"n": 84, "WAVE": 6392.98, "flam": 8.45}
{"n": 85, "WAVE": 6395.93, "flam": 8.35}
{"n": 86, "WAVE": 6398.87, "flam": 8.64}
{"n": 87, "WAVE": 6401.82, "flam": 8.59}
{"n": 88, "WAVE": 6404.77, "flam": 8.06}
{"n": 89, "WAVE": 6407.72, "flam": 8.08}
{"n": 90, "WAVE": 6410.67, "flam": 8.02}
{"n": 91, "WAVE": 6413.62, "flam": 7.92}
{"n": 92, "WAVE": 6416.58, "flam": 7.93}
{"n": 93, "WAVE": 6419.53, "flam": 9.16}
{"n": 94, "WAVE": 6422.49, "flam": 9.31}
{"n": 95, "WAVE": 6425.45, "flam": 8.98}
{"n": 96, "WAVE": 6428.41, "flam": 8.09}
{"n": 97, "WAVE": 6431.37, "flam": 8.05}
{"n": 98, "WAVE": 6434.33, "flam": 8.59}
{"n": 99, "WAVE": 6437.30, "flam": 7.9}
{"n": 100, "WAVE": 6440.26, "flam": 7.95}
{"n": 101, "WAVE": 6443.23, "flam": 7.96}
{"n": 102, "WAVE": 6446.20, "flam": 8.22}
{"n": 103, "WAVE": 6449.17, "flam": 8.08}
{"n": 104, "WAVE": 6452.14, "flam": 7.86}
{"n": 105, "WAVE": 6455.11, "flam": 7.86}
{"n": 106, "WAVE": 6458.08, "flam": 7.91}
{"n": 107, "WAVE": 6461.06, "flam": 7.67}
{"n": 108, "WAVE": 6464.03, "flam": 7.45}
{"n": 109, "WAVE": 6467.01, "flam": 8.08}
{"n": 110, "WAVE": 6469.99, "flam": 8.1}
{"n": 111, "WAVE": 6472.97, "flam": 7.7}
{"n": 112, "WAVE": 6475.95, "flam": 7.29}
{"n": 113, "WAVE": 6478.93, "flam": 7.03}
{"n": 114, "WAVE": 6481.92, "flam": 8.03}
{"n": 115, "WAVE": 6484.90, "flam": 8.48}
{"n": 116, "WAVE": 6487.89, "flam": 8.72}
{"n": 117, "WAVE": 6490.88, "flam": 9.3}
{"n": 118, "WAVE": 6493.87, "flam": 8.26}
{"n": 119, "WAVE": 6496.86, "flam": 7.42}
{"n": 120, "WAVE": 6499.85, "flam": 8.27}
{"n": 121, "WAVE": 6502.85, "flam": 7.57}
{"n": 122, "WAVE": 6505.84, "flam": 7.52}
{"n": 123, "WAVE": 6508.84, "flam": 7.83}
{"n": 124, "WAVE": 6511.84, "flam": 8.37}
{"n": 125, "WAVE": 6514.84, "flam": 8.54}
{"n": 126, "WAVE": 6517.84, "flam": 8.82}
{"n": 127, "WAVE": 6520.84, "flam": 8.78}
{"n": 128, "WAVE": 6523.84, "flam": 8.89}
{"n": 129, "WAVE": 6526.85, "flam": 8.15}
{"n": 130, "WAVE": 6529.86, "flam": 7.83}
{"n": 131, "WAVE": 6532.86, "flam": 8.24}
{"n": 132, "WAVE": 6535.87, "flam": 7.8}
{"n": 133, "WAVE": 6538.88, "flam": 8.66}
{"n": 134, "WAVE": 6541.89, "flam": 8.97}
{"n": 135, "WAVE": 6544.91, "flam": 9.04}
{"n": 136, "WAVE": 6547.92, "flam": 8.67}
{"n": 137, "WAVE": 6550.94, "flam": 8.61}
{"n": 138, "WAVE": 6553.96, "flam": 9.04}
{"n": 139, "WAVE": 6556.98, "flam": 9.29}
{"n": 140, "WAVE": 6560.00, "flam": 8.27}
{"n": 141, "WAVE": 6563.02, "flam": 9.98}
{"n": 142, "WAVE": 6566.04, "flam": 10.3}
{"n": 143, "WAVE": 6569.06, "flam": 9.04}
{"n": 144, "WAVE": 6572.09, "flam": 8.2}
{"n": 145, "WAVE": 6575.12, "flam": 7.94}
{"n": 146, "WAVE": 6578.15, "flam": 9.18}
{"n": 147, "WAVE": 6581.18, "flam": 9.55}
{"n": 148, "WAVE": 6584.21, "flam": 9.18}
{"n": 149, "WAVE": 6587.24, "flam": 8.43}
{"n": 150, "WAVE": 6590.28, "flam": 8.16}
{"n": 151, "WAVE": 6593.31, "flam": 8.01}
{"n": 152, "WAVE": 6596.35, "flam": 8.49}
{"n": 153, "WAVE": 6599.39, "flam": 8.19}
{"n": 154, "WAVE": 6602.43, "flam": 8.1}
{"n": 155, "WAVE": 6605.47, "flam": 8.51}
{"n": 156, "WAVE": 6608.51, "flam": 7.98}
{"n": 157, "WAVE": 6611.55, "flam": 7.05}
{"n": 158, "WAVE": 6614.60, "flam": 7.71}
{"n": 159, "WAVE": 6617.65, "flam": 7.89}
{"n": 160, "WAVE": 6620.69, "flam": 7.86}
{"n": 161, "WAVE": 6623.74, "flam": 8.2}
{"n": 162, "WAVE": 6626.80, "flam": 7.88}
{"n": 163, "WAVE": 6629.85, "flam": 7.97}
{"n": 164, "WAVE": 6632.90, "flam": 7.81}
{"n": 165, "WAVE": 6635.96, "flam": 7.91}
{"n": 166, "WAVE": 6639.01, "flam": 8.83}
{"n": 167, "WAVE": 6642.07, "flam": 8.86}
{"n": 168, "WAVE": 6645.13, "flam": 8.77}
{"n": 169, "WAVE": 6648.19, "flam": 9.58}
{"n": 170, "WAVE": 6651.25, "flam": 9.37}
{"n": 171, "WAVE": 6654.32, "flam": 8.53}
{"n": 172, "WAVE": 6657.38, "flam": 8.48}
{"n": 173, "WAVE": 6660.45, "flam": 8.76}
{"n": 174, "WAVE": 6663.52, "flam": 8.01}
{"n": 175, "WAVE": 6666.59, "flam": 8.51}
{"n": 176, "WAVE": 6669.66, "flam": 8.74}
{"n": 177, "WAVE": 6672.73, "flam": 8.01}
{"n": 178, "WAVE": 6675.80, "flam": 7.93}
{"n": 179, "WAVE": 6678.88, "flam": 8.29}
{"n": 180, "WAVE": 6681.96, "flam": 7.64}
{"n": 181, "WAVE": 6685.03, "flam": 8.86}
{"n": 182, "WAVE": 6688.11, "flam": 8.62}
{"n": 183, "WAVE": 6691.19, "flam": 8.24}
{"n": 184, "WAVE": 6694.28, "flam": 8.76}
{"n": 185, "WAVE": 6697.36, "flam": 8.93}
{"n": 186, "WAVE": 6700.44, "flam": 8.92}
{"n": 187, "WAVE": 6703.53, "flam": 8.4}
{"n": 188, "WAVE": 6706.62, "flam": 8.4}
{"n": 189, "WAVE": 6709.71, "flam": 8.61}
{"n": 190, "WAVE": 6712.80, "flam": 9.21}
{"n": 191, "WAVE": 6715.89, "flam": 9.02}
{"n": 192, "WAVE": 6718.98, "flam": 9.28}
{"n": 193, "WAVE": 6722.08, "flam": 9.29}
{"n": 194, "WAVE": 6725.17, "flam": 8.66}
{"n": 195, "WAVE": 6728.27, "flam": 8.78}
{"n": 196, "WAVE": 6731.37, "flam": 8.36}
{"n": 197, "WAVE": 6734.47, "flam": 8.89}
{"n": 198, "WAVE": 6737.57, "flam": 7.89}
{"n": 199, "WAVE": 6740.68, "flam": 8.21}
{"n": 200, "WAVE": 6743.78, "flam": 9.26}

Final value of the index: 0.053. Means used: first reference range 7.34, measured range 7.78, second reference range 8.42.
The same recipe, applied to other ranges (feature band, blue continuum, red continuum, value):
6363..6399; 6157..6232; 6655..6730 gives -0.05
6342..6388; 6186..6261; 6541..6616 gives -0.04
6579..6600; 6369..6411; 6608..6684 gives -0.05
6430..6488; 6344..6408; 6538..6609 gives 0.07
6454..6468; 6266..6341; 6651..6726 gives 0.05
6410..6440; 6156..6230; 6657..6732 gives -0.06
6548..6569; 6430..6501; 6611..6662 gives -0.13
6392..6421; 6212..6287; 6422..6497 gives -0.05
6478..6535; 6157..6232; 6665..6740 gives -0.02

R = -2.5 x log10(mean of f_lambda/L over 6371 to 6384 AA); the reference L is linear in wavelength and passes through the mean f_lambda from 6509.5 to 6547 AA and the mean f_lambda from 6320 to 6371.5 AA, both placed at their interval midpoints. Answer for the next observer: 0.05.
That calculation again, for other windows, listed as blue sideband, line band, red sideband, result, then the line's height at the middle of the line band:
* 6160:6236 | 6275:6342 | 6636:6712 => -0.04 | 7.62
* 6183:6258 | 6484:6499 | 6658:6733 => -0.04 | 8.11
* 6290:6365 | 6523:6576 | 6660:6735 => -0.04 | 8.38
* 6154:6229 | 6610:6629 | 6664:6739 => 0.08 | 8.38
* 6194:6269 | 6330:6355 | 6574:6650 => -0.03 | 7.68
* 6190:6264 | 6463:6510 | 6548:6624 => 0.04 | 8.23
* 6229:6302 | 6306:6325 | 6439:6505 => -0.06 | 7.69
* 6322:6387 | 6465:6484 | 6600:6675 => 0.07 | 8.21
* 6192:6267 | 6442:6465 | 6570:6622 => 0.01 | 7.94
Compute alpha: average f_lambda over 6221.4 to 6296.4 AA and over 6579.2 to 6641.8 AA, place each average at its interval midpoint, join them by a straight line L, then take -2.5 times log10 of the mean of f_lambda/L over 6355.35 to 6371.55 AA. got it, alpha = -0.151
